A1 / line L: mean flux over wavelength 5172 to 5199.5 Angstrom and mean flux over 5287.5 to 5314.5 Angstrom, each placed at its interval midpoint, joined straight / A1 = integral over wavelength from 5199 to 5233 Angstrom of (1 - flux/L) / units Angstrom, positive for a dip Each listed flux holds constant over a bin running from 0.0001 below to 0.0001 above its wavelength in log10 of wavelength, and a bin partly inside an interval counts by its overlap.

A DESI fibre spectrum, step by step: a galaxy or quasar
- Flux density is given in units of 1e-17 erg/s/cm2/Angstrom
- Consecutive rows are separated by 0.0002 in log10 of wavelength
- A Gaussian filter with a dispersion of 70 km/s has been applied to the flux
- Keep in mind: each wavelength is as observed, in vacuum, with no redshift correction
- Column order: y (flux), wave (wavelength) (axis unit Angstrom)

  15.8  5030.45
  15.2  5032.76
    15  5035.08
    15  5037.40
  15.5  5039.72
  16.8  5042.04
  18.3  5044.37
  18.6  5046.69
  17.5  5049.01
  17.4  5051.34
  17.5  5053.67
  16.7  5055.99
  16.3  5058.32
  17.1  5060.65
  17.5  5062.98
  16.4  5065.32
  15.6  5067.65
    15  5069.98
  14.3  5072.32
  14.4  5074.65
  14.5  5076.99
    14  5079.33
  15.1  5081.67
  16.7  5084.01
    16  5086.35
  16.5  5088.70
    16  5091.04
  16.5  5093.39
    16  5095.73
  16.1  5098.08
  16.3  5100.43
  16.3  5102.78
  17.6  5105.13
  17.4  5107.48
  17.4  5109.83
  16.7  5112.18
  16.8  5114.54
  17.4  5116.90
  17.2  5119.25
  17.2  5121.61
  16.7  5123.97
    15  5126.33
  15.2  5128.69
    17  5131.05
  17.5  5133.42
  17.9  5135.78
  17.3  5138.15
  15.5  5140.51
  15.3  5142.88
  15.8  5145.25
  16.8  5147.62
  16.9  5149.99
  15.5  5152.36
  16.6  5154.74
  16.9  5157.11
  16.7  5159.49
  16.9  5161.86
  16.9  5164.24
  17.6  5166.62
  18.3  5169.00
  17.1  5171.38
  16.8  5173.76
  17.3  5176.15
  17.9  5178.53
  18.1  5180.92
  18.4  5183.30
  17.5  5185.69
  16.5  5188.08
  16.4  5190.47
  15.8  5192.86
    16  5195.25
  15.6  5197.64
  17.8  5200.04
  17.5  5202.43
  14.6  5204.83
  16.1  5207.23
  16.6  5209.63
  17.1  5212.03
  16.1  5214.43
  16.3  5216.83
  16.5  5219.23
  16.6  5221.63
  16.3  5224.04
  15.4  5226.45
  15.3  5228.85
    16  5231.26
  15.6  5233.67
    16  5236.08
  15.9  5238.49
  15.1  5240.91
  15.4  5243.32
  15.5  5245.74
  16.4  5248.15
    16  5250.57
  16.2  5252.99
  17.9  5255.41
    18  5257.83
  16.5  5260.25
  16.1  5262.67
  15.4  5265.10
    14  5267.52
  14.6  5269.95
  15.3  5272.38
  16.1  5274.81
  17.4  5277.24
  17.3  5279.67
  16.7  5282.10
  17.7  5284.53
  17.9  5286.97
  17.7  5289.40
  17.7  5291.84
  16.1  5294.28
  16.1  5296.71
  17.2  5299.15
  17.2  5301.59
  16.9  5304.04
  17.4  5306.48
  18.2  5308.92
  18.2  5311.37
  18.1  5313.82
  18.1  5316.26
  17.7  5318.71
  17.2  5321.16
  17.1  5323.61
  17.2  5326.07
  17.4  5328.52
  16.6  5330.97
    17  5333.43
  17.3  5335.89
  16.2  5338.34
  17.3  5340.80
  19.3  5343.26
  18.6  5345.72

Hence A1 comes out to 1.5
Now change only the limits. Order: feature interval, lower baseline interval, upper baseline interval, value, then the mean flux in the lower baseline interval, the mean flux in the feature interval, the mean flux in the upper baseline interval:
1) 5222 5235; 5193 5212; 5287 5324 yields 0.65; 16.3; 15.8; 17.4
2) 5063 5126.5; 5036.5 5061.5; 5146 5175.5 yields 2.98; 17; 16.2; 16.9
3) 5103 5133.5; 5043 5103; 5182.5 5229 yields -0.94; 16.3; 16.8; 16.4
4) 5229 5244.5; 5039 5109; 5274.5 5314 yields 1.28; 16.3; 15.6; 17.3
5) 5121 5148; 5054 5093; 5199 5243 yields -0.78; 15.8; 16.4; 16.1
